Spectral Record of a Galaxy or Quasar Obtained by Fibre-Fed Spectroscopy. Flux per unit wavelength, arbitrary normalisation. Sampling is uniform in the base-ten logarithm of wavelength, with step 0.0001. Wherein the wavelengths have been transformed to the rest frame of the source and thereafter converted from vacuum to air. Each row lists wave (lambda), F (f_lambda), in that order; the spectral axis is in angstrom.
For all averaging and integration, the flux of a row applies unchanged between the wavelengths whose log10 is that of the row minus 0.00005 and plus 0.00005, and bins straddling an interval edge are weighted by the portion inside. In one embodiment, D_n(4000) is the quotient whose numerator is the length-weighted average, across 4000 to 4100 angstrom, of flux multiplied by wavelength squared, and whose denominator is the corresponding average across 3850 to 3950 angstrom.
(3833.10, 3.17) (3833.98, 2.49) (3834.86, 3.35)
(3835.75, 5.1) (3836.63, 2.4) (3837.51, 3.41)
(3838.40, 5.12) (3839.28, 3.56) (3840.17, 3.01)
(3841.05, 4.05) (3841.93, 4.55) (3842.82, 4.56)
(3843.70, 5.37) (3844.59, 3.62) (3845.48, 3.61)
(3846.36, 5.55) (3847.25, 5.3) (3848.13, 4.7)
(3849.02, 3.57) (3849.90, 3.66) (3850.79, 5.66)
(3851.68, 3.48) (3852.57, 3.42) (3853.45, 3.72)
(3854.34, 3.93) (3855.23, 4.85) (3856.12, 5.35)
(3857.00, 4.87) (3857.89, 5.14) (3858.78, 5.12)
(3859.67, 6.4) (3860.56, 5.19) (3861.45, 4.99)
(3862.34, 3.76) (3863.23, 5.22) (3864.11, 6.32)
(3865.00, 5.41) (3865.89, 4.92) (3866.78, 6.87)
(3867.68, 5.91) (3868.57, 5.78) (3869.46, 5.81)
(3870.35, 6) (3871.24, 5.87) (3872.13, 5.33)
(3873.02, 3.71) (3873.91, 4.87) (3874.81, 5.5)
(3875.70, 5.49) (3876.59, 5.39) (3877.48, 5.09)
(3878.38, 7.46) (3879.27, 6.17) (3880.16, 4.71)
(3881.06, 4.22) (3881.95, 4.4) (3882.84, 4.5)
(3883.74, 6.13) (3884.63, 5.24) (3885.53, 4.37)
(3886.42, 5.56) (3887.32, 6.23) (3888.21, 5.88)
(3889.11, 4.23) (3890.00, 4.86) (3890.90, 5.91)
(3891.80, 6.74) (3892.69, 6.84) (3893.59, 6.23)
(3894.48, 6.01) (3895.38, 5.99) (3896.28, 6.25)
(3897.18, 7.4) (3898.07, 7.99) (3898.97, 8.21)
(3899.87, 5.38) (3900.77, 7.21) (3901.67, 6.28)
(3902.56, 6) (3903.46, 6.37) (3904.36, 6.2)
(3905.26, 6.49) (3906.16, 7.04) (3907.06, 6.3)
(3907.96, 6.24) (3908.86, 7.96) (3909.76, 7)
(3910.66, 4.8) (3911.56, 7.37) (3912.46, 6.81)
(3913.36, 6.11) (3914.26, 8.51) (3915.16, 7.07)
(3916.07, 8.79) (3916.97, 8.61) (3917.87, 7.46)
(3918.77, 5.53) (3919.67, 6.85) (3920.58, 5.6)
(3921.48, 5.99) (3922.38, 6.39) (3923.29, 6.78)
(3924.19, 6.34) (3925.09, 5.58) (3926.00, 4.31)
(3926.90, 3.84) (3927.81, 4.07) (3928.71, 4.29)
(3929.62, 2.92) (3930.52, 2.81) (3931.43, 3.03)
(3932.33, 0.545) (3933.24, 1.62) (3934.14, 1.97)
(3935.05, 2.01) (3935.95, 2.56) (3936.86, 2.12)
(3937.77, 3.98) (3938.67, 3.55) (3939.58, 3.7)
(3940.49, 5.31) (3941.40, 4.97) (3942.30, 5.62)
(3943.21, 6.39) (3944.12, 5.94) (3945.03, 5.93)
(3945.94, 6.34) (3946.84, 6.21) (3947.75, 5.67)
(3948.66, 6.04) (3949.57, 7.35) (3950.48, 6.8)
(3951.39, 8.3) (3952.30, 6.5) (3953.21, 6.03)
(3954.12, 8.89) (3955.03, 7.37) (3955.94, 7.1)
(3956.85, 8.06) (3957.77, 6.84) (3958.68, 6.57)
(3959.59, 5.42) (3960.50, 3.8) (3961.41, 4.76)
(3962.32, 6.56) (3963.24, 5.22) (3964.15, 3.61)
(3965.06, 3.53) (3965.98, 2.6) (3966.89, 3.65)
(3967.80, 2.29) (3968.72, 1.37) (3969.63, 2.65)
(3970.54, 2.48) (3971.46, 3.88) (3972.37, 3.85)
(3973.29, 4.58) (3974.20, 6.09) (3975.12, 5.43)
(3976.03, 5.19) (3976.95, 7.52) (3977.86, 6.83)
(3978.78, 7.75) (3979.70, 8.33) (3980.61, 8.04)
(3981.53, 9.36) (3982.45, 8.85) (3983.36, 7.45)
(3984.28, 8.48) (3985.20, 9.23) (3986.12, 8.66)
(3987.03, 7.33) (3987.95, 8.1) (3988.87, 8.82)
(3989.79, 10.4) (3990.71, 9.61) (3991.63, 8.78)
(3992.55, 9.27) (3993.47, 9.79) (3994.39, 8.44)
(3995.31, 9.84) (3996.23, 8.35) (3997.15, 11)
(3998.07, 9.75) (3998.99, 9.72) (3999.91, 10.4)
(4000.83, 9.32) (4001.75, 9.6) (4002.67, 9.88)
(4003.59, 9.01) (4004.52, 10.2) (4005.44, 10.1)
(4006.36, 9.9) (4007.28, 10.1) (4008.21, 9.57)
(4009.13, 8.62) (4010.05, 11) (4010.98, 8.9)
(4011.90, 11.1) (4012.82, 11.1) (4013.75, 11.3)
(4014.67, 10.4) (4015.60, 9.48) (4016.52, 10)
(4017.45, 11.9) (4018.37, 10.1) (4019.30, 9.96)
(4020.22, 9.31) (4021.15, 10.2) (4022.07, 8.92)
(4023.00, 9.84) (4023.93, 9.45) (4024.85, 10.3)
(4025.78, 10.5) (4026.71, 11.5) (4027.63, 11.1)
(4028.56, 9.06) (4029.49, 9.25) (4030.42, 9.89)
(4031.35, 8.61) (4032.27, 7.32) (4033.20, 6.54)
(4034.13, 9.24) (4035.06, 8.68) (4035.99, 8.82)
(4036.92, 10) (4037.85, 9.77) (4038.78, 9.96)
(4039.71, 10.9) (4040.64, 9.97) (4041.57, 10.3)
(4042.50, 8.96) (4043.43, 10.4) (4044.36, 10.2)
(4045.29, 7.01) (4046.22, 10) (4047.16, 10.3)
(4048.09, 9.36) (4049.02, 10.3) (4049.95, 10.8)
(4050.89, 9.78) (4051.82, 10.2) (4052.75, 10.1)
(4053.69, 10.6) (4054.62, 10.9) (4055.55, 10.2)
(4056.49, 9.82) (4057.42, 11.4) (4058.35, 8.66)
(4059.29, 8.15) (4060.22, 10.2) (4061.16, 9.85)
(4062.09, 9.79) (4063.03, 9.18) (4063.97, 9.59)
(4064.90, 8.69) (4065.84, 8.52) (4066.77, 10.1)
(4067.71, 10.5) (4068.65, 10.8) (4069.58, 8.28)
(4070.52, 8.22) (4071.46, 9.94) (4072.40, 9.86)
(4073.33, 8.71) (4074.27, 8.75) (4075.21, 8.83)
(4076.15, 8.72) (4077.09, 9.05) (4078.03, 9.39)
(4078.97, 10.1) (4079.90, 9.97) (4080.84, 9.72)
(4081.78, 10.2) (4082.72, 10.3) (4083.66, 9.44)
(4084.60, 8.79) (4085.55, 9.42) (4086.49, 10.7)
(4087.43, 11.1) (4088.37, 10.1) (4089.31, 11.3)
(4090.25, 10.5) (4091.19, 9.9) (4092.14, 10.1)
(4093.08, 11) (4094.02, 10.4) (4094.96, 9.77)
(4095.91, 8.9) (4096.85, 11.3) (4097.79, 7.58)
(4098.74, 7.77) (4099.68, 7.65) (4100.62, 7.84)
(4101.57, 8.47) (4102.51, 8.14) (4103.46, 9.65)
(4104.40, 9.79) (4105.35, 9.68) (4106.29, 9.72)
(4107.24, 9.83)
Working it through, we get 1.92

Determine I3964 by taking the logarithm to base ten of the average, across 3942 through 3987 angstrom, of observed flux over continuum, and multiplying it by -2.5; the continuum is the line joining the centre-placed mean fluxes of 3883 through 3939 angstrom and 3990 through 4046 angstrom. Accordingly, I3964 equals 0.25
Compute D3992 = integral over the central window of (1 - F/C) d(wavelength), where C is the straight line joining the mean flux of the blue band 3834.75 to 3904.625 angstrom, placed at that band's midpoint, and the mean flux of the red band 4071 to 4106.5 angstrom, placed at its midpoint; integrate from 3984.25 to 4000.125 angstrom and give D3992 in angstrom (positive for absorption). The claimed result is -3.27 angstrom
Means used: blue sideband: 5.24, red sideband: 9.54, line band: 9.22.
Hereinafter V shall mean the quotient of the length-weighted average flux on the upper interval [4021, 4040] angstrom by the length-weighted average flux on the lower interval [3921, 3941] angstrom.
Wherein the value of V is 2.49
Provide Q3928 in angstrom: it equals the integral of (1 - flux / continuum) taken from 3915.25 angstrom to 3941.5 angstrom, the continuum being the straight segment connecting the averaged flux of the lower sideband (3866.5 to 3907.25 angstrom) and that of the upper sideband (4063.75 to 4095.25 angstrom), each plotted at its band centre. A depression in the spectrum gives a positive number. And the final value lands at 8.2 angstrom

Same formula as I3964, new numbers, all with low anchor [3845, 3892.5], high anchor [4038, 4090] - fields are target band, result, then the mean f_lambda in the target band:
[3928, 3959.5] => 0.34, 5.1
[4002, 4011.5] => -0.16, 9.73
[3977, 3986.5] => -0.06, 8.26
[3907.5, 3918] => -0.17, 7.22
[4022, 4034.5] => -0.06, 9.41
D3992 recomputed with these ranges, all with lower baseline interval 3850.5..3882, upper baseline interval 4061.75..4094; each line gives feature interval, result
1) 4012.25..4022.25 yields -2.2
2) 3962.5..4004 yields 2.9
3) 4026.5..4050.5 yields -1.8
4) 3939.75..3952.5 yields 1.3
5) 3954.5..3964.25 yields 1.5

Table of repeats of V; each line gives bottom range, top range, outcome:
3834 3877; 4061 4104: 2.00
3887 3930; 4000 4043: 1.56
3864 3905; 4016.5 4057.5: 1.69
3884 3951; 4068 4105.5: 1.69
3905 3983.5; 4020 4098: 1.75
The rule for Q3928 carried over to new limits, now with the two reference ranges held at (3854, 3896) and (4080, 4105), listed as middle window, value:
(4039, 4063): -3.00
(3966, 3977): 5.13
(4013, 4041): -4.74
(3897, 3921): -3.12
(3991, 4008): -3.93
